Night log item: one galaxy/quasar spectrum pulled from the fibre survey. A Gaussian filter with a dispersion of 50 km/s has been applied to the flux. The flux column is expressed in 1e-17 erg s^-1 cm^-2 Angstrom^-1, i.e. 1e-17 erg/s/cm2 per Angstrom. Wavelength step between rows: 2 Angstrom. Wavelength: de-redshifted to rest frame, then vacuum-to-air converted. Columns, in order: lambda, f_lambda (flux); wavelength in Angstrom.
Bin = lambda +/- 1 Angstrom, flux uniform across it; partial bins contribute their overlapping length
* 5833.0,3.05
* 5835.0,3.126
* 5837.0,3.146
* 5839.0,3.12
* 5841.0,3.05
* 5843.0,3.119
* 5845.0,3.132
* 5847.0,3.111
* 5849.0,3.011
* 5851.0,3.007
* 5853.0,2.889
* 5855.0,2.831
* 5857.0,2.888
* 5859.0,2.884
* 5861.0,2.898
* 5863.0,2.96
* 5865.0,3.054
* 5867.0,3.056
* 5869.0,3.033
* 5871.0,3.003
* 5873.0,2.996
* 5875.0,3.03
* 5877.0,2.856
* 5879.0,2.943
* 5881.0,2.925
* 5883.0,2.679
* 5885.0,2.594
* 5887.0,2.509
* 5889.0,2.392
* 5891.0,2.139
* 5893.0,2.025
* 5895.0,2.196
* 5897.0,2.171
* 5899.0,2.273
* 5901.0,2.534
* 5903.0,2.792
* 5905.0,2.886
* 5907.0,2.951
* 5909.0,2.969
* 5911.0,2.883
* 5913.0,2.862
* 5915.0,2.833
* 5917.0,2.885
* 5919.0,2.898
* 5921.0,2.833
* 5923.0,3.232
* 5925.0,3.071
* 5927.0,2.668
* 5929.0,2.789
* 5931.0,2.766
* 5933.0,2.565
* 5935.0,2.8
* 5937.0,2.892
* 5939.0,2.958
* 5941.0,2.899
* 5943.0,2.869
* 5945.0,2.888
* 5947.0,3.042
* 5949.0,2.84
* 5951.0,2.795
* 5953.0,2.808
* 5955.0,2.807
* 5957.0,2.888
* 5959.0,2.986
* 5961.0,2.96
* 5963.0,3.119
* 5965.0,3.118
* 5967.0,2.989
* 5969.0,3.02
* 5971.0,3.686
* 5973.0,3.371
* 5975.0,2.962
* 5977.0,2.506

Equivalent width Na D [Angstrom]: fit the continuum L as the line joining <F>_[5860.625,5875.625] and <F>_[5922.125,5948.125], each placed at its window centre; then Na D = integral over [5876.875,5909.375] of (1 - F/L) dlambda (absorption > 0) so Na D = 4.3 Angstrom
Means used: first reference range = 3.01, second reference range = 2.88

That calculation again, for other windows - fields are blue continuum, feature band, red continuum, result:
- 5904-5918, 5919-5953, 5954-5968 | 0.81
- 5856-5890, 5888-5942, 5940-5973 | 4.08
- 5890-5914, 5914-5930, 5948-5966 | -1.26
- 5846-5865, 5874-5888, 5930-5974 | 0.76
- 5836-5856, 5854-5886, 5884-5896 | -3.38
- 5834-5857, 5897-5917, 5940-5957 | 1.28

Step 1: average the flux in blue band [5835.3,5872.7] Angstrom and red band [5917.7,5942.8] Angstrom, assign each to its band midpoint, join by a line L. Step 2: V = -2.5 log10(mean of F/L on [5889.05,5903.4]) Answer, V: 0.27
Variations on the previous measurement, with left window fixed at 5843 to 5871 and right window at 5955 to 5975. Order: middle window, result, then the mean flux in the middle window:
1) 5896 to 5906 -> 0.20 mag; 2.53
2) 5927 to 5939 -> 0.11 mag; 2.77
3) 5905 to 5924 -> 0.04 mag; 2.93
